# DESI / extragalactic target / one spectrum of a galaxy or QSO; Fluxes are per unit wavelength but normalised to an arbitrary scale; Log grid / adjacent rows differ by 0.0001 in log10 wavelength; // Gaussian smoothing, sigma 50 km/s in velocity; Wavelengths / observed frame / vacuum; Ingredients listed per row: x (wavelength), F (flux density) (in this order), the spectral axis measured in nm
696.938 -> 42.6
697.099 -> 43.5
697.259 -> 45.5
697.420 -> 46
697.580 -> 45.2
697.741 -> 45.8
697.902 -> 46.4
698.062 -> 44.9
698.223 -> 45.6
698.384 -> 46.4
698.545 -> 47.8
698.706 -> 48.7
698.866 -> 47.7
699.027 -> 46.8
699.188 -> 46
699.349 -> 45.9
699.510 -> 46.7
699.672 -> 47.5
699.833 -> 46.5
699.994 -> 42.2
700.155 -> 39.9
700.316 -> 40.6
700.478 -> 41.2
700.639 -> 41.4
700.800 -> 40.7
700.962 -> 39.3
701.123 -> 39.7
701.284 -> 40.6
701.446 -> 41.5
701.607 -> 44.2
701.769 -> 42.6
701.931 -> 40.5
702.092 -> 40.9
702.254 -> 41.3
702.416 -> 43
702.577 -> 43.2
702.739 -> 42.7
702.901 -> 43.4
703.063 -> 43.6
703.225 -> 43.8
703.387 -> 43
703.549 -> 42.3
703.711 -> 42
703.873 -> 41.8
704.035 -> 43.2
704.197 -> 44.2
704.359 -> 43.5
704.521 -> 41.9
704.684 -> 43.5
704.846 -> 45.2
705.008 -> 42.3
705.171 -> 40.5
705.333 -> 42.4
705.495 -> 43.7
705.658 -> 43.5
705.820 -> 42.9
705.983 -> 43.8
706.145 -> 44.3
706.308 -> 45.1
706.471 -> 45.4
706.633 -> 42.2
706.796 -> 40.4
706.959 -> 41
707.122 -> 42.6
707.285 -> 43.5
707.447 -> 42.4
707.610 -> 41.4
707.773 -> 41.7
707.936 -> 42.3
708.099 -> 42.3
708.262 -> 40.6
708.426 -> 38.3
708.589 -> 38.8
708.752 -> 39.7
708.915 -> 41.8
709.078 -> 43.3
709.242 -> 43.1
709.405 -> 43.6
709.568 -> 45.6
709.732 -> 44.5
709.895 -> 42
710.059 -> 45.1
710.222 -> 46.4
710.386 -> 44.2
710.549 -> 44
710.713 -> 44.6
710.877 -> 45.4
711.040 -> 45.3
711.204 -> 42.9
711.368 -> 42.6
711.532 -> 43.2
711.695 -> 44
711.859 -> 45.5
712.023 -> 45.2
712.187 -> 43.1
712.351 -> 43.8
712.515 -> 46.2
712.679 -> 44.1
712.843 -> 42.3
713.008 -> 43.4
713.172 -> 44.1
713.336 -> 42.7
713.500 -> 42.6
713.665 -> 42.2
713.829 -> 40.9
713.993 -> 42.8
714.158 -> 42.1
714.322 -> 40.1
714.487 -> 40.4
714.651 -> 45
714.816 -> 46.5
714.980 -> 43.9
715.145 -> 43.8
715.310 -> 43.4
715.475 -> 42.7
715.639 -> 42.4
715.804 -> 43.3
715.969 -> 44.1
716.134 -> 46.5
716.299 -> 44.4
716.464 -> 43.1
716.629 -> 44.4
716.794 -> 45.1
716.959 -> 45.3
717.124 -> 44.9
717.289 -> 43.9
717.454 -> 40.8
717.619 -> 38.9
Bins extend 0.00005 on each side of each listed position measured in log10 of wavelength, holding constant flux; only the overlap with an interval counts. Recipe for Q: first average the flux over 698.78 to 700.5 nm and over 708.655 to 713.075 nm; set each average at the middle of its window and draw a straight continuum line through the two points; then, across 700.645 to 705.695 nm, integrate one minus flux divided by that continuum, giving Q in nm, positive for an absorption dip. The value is 0.24 nm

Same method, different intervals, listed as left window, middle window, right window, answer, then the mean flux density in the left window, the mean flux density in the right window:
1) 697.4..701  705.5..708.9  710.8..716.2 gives 0.15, 44.8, 43.5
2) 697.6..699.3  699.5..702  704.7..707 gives 0.19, 46.5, 43.1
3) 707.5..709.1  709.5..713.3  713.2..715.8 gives -0.21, 41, 42.8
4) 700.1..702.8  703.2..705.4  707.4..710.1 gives -0.06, 41.4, 42.1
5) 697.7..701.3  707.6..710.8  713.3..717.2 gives 0.08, 44.3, 43.4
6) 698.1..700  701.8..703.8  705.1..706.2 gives 0.09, 46.6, 43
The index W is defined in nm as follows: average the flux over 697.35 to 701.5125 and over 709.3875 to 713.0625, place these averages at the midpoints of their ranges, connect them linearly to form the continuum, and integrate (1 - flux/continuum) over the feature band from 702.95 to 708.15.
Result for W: 0.16 nm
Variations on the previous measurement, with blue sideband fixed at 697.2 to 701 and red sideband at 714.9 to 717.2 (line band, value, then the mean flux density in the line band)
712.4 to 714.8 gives 0.07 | 42.9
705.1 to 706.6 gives 0.04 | 43.5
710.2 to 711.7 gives 0.00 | 44.2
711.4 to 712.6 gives 0.00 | 44.4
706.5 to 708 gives 0.08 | 42.1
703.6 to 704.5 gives 0.04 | 42.9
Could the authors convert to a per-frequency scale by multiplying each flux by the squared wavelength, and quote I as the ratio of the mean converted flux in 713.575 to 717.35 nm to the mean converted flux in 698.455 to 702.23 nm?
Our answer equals 1.05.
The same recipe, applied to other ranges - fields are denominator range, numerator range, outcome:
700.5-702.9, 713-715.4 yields 1.07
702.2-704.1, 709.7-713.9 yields 1.05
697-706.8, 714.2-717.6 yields 1.04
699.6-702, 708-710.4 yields 1.04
